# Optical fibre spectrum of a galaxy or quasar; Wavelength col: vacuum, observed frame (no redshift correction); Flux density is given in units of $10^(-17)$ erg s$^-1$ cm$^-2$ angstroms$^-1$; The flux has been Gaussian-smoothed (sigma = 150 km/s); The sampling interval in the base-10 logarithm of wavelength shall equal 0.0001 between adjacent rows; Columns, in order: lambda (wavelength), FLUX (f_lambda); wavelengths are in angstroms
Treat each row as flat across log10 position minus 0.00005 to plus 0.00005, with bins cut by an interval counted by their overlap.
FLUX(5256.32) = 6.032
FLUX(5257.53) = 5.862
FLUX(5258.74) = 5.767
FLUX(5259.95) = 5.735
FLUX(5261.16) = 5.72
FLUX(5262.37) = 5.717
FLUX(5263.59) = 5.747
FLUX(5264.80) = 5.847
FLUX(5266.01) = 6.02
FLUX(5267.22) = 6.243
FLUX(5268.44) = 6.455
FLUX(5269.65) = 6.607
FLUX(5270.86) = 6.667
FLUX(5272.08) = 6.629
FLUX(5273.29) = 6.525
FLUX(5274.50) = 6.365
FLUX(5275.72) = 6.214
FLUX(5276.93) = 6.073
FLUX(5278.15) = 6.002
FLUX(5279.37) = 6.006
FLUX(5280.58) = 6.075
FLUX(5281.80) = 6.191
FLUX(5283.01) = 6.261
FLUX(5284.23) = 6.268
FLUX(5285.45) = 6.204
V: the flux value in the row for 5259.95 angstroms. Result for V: 5.735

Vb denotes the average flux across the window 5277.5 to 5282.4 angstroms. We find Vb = 6.06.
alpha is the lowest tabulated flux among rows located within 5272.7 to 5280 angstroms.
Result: 6.002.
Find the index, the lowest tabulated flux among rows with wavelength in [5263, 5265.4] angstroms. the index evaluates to 5.747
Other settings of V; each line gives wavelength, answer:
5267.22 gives 6.243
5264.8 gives 5.847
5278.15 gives 6.002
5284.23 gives 6.268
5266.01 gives 6.02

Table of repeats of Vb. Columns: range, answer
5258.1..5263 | 5.73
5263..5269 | 6.06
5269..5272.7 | 6.64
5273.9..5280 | 6.13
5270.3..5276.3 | 6.48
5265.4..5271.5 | 6.4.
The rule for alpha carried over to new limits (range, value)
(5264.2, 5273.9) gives 5.847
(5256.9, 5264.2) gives 5.717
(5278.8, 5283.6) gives 6.006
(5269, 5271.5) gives 6.607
